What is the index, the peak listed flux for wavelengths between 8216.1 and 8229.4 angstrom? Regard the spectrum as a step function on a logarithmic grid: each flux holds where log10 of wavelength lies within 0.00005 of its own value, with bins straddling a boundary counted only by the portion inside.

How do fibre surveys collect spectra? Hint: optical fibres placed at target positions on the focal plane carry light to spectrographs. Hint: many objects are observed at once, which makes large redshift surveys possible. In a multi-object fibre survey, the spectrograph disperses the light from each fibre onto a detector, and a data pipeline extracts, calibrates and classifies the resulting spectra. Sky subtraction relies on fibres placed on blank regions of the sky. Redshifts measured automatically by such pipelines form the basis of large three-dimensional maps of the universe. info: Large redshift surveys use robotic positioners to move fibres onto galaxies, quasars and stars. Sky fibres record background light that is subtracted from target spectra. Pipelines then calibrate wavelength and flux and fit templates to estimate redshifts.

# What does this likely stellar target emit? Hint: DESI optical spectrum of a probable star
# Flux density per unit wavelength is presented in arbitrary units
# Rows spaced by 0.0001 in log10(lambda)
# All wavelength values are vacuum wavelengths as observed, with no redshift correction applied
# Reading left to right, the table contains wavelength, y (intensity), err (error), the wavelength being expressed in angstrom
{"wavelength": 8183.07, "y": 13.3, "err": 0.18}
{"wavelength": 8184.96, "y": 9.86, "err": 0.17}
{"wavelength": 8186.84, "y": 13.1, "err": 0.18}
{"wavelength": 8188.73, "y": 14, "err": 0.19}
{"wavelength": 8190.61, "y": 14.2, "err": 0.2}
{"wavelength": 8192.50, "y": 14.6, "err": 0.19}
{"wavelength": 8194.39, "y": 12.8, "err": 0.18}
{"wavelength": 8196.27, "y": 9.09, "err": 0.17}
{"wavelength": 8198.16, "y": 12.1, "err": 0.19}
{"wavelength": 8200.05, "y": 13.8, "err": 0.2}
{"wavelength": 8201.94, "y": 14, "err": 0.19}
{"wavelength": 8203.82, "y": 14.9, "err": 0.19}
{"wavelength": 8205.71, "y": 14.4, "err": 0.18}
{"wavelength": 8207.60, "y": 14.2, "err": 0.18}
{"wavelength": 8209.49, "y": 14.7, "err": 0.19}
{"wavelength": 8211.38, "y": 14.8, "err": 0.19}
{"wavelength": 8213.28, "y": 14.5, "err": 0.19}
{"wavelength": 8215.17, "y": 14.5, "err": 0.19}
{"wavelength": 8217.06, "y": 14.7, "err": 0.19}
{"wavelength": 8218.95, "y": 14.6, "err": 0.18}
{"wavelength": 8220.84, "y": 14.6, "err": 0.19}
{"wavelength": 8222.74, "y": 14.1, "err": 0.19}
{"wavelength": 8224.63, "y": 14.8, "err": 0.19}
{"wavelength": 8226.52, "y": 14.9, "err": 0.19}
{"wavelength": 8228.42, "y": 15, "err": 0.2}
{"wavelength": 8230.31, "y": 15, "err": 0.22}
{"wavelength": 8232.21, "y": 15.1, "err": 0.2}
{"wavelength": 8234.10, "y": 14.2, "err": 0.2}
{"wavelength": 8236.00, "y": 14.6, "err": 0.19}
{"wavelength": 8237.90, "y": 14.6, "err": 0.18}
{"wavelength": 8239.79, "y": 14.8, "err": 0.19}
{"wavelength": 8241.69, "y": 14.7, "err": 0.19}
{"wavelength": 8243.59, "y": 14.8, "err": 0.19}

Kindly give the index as 15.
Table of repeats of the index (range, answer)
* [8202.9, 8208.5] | 14.9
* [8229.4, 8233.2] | 15.1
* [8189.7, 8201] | 14.6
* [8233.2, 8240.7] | 14.8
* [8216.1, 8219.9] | 14.7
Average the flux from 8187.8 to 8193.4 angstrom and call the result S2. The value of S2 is 14.3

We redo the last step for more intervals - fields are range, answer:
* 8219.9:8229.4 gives 14.7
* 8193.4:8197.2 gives 11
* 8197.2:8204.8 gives 13.7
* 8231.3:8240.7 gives 14.7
